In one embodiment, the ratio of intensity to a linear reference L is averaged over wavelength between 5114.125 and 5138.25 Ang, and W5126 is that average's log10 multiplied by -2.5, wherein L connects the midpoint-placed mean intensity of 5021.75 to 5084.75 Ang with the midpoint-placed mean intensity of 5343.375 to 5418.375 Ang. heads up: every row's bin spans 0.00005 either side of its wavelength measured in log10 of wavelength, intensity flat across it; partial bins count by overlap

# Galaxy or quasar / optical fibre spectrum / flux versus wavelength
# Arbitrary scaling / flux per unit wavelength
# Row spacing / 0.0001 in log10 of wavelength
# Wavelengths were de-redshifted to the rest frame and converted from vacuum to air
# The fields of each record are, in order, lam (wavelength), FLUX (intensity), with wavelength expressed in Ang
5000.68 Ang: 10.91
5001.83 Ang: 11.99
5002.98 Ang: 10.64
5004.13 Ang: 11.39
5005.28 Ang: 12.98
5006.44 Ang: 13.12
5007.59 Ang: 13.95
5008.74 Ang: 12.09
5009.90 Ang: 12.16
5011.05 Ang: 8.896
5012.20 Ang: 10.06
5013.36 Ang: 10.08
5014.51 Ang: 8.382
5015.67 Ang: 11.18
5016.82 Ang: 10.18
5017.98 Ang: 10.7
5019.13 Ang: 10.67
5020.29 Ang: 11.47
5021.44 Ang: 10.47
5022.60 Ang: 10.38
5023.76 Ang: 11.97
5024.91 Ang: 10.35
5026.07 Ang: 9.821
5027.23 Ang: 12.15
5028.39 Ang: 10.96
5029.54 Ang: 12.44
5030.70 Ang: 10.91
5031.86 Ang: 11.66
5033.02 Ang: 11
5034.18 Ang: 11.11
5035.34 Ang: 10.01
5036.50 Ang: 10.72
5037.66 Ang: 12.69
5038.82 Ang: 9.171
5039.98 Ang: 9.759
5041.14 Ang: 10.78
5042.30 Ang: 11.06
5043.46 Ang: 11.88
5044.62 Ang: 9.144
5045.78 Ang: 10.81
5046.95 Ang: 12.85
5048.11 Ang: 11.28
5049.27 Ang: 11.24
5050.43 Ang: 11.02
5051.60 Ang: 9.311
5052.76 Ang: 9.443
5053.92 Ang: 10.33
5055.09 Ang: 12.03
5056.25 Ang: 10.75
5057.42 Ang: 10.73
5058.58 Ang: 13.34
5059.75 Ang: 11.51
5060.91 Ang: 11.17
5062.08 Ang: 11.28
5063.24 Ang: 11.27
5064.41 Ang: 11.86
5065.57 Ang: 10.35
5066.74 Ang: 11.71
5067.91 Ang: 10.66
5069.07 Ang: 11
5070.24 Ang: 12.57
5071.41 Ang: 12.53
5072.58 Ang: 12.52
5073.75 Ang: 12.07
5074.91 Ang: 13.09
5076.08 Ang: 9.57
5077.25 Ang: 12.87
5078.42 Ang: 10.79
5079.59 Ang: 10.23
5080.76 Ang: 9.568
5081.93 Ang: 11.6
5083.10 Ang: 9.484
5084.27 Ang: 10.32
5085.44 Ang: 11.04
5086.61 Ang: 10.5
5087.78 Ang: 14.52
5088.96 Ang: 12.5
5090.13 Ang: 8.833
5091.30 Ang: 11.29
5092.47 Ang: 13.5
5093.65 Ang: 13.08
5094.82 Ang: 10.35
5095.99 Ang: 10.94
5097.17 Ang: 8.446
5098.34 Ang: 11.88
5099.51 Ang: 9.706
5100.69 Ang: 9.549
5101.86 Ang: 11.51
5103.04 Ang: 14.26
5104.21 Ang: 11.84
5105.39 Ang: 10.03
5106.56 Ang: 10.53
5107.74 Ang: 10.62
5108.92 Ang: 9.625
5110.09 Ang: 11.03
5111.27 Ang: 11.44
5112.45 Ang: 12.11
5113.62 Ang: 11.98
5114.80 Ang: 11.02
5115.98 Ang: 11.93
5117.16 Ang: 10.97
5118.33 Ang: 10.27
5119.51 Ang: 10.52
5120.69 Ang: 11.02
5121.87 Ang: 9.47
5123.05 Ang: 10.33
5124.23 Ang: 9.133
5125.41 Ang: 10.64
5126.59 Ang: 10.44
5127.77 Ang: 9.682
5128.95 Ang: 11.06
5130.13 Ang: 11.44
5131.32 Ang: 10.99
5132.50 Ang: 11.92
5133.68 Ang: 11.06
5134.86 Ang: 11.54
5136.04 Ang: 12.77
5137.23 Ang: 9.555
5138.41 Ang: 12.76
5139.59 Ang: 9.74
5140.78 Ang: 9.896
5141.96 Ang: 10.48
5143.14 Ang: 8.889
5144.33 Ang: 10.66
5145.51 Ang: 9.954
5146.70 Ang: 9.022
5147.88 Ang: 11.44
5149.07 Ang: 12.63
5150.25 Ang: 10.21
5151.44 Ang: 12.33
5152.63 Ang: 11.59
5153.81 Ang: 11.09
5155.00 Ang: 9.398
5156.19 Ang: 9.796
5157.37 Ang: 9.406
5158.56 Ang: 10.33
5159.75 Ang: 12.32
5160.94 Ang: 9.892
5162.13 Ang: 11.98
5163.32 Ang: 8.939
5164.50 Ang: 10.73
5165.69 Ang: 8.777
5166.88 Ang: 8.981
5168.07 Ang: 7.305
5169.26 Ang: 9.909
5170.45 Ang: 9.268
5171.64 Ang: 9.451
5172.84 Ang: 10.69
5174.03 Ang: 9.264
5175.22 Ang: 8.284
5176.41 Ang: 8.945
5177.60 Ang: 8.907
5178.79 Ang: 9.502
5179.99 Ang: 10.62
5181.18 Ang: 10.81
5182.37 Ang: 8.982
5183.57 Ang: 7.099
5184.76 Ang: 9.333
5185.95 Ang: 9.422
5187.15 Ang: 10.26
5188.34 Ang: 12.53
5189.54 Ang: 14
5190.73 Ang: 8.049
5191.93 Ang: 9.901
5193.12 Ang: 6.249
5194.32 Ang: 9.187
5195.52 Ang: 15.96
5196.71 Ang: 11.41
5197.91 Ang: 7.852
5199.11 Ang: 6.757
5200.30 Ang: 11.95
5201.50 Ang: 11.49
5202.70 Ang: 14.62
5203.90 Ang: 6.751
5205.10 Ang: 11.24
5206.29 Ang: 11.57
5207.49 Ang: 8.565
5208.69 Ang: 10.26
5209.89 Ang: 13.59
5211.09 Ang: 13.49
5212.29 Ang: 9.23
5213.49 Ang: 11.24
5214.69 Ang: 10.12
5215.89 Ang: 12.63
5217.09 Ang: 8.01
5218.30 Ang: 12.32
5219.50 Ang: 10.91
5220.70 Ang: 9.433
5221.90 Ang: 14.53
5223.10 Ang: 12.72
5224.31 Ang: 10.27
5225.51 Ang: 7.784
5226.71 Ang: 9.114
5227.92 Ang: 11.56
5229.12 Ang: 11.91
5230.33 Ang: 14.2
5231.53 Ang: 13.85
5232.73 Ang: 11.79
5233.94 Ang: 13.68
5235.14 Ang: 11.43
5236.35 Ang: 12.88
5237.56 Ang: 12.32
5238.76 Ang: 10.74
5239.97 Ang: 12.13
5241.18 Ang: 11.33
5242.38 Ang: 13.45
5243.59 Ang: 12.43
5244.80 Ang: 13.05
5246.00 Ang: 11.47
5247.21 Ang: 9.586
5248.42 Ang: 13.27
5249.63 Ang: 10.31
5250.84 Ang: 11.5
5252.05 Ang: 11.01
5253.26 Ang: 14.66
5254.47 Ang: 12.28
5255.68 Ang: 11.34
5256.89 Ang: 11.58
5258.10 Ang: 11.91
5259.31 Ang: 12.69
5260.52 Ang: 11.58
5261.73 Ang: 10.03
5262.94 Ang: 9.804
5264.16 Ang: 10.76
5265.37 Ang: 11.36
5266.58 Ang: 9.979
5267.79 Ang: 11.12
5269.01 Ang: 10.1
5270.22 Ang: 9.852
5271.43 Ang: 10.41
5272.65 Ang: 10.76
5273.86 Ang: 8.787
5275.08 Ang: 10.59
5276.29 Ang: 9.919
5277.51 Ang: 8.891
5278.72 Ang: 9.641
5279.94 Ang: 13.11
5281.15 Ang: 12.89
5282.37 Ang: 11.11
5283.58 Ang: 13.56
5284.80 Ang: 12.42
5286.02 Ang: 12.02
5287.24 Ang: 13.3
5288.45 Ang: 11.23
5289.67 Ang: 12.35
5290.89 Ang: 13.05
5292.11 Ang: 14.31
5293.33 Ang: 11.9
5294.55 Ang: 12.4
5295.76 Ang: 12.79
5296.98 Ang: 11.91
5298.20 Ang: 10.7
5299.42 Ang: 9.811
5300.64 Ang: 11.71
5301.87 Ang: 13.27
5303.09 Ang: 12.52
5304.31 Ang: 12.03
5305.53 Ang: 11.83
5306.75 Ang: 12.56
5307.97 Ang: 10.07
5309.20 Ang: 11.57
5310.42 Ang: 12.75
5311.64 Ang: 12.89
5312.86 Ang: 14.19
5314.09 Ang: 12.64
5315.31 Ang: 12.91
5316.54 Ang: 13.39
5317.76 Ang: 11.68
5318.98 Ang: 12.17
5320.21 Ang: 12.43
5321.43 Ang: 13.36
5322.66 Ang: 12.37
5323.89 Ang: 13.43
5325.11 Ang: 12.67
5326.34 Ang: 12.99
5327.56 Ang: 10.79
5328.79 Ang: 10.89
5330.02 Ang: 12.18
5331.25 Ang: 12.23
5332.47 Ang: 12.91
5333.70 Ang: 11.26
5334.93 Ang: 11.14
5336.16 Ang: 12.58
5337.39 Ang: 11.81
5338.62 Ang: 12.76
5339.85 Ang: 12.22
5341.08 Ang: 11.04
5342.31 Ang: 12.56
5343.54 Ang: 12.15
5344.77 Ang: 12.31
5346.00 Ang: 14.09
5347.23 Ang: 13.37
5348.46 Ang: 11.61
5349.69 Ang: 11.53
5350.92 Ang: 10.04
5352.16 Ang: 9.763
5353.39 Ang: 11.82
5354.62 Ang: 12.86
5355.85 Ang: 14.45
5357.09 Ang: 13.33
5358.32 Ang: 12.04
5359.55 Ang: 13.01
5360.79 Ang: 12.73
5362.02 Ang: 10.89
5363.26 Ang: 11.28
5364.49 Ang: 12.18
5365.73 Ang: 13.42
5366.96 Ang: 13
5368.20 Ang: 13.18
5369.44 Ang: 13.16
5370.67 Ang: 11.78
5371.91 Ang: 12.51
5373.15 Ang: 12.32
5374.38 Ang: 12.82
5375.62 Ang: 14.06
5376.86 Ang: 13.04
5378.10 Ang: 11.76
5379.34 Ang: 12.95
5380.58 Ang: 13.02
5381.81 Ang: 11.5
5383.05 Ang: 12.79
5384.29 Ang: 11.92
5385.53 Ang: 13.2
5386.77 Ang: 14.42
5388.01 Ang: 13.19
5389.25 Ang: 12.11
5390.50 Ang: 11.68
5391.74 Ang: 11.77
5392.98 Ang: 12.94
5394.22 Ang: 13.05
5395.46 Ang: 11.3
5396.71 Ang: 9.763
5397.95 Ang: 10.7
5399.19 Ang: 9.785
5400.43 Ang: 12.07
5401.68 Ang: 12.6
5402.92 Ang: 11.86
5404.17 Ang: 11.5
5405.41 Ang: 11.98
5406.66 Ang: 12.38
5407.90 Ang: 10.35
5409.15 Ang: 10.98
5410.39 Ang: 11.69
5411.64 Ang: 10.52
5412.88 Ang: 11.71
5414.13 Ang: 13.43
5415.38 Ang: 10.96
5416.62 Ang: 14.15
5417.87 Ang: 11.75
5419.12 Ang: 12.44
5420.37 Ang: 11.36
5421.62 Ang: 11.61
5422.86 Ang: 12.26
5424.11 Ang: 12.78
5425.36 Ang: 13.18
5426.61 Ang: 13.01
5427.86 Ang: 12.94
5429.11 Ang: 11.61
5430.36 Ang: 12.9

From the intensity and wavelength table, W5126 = 0.05 mag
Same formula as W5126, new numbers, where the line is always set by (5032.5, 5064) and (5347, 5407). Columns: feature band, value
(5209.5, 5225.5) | 0.03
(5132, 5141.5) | 0.02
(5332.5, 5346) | 0.00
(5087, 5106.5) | -0.02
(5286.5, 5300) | -0.02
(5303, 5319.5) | -0.03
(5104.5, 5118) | 0.02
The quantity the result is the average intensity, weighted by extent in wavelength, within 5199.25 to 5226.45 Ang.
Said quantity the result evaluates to 10.9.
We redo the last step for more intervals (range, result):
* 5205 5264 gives 11.6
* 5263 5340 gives 11.8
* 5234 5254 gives 12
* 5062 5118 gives 11.3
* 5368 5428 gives 12.2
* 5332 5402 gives 12.3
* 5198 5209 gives 10.2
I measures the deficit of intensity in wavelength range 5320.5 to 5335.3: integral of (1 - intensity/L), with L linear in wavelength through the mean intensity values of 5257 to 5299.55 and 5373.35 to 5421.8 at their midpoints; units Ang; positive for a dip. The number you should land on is -0.69 Ang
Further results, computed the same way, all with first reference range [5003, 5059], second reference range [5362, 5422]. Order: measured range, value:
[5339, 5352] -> 0.0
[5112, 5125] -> 0.6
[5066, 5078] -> -0.7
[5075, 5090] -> 0.1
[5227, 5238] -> -0.8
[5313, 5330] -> -0.8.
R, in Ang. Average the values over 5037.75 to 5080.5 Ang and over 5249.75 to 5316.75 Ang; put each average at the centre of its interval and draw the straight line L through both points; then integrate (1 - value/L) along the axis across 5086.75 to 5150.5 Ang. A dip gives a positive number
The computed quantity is 2.0 Ang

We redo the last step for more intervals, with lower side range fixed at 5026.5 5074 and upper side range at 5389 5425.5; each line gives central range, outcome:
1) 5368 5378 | -0.9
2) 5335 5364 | -1.1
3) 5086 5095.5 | -0.5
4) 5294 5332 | -1.9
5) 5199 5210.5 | 0.6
